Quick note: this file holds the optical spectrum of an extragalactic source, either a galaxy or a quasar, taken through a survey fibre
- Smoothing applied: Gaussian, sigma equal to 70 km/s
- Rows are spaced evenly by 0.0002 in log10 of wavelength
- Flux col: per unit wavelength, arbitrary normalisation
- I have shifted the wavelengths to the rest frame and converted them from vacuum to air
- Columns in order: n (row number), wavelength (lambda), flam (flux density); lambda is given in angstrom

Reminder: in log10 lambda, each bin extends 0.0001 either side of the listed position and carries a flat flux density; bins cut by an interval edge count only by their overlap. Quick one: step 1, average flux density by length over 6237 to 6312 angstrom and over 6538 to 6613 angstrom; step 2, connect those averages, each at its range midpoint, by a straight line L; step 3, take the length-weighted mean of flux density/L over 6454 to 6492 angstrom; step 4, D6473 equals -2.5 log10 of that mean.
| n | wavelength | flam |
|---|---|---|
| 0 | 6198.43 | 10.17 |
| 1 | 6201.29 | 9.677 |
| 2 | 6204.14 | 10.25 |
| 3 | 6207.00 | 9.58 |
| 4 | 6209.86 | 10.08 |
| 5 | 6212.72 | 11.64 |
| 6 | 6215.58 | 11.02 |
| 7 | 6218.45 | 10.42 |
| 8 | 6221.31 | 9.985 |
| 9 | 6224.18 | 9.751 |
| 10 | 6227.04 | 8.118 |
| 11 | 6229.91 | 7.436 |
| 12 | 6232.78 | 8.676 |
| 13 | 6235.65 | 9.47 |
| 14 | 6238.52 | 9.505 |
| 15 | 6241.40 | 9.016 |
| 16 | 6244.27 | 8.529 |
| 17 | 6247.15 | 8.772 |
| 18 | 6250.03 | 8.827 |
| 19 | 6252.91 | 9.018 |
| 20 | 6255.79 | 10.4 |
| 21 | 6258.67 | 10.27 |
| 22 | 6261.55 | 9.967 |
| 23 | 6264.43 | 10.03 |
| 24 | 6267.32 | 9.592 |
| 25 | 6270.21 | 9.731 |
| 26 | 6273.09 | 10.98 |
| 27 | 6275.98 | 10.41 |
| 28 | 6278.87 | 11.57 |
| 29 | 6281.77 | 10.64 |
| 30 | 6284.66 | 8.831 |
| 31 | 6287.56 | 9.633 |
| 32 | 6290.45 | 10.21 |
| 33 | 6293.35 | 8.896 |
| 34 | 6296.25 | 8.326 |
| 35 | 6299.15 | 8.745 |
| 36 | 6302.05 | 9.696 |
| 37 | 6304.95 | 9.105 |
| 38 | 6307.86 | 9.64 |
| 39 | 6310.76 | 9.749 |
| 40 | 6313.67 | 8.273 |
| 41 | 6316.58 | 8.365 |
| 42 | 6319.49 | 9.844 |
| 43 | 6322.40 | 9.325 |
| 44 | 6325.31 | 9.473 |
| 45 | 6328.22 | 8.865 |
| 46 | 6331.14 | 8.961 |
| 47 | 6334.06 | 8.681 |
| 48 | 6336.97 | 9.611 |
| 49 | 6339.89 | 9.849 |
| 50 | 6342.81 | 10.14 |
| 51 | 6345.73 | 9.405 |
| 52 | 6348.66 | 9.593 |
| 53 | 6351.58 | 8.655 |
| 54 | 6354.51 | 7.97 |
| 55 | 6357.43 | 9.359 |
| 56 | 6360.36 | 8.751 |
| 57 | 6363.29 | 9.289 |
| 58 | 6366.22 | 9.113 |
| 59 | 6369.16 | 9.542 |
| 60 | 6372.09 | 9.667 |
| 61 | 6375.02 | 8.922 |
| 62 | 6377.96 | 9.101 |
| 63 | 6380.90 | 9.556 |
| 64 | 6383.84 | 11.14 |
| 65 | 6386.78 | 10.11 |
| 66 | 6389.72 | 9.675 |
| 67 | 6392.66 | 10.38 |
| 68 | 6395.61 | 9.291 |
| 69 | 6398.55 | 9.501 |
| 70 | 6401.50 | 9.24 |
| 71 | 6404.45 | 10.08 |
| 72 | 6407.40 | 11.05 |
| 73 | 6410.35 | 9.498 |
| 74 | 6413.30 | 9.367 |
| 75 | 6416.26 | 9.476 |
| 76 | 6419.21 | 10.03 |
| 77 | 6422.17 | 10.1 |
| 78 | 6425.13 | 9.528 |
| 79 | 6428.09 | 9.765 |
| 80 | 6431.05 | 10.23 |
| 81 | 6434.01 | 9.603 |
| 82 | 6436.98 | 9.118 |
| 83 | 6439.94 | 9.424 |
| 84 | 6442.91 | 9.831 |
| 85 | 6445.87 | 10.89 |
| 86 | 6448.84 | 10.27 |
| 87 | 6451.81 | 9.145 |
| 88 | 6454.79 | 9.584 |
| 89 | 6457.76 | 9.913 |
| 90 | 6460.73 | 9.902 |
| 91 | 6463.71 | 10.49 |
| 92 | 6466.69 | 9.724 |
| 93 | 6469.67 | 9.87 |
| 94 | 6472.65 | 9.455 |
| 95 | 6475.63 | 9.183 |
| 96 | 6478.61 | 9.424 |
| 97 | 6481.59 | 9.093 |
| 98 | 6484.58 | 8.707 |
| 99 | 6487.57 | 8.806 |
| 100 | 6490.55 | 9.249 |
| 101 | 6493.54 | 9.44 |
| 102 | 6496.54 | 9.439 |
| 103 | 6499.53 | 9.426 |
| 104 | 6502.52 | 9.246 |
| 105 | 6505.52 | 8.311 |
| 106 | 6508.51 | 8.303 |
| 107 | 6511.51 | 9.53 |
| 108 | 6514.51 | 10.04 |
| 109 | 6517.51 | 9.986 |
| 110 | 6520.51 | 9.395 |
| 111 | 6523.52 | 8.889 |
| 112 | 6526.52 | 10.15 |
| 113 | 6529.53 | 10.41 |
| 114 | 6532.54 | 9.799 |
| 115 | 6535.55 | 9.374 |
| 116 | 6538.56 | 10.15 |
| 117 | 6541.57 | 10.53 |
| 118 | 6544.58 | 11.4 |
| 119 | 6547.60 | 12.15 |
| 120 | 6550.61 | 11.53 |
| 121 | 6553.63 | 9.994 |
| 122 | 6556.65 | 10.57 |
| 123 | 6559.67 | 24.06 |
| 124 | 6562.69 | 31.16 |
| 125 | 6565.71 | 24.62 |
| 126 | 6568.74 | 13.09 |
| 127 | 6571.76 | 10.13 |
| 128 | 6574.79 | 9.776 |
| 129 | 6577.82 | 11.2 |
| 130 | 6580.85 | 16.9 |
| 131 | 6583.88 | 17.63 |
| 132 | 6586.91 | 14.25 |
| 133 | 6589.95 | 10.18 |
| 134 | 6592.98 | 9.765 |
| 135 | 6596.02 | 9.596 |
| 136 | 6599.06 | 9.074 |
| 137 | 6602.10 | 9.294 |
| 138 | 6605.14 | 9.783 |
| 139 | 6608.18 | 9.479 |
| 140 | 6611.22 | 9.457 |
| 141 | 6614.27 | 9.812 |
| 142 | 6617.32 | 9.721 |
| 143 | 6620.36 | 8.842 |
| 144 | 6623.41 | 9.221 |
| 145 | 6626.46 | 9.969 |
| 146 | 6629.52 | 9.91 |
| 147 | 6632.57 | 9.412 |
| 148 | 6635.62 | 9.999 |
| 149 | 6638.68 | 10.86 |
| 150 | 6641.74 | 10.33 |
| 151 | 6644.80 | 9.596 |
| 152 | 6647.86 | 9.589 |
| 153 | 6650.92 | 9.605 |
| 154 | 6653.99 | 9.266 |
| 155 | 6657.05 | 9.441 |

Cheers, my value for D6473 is 0.243 mag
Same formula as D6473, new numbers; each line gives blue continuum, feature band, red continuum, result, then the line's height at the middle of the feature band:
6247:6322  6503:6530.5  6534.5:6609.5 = 0.30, 12.4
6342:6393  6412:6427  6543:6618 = 0.07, 10.3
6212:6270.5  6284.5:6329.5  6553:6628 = 0.10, 10.1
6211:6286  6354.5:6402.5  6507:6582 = 0.15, 10.9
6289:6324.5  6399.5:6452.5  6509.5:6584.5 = 0.12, 11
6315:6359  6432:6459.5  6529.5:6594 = 0.17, 11.4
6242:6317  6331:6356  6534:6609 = 0.12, 10.3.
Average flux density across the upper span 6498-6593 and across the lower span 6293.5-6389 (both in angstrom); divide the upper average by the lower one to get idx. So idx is 1.33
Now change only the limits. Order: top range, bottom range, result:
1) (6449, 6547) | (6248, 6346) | 1.01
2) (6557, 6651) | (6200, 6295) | 1.25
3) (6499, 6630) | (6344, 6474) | 1.19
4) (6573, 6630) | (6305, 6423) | 1.14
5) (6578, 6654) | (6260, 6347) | 1.10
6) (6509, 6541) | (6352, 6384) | 1.06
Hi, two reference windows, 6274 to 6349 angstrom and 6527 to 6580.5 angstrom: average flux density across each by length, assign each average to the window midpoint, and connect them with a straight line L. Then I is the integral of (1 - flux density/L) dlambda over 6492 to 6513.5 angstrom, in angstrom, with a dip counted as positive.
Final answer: 6.0 angstrom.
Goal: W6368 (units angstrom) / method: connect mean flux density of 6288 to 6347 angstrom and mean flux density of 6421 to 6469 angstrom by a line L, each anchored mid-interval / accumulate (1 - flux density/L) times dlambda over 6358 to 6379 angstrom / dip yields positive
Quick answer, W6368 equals 0.6 angstrom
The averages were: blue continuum 9.27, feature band 9.21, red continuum 9.84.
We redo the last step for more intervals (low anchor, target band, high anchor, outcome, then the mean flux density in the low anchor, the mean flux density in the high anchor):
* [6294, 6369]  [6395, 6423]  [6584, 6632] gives -1.04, 9.15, 10.1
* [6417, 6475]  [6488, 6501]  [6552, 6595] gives 2.75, 9.82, 15.2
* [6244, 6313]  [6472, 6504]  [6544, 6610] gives 8.04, 9.65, 13.4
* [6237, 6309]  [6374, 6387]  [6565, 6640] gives 0.45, 9.61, 11.1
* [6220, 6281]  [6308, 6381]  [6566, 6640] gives 5.23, 9.54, 10.9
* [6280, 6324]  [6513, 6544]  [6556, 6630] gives 5.35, 9.3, 12.8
